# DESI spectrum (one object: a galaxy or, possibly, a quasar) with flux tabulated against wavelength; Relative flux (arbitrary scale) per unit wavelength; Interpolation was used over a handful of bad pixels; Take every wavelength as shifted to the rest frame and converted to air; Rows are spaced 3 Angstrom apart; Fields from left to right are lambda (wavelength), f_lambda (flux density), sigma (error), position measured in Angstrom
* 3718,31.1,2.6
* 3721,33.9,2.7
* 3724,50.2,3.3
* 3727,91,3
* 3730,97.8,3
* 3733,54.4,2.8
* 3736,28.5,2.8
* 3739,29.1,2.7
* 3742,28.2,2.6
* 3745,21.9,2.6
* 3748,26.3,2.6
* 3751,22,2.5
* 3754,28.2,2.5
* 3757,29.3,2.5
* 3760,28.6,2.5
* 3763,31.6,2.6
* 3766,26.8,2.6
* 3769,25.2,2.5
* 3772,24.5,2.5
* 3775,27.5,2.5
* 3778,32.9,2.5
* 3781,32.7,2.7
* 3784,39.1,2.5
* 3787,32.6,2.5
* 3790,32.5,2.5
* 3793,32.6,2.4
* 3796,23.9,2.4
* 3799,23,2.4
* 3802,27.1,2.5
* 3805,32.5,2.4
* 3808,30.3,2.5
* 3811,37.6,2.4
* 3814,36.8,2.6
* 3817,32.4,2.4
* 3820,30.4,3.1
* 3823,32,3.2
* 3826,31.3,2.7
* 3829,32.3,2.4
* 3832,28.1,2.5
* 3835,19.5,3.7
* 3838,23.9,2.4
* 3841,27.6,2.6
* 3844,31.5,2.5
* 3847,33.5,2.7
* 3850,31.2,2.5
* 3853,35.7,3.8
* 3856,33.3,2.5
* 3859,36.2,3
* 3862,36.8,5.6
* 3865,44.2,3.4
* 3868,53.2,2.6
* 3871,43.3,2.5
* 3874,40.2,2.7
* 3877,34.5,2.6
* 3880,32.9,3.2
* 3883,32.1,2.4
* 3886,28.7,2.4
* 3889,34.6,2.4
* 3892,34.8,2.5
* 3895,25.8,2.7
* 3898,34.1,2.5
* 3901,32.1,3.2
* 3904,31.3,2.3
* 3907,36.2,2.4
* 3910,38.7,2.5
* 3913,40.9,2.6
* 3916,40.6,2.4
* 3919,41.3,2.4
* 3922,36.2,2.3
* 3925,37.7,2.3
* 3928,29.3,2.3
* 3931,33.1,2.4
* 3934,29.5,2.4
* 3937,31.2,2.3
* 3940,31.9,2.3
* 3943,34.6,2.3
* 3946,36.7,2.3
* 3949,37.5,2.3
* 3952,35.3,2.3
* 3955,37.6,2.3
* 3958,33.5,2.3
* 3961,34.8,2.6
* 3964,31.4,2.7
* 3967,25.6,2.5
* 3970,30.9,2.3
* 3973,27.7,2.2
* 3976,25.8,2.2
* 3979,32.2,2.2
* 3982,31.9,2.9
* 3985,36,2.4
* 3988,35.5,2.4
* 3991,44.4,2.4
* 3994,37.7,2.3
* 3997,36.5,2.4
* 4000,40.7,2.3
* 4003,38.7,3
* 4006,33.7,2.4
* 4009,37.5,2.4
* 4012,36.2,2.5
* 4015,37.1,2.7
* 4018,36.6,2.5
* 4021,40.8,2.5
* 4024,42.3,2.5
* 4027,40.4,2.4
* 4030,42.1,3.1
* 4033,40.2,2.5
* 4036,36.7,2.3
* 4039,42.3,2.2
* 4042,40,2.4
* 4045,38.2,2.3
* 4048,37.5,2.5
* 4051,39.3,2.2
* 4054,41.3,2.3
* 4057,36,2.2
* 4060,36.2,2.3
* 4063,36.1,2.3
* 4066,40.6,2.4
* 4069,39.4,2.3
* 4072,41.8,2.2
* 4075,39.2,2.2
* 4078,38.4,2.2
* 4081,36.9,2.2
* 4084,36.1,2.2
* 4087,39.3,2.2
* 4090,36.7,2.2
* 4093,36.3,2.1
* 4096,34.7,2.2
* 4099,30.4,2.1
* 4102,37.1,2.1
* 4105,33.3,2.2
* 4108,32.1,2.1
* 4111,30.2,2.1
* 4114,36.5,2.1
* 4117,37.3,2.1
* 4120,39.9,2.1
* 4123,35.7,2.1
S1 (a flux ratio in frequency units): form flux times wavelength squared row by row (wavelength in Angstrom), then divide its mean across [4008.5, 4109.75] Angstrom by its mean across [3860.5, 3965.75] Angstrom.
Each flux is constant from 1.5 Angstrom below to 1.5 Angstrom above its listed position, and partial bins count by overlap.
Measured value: 1.15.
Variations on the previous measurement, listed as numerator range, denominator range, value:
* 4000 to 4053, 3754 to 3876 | 1.35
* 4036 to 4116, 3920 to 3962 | 1.16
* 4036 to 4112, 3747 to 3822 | 1.44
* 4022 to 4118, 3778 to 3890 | 1.29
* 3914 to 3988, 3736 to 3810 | 1.28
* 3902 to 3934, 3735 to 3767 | 1.44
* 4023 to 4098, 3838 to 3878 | 1.17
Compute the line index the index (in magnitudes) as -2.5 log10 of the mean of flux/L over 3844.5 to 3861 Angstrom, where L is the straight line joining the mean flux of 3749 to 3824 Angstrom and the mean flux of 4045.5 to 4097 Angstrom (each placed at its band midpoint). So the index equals -0.07 mag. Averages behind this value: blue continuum 30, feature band 33.9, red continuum 38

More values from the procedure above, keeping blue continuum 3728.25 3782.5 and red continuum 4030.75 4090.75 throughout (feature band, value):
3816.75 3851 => 0.18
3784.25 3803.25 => 0.16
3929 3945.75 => 0.13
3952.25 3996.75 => 0.12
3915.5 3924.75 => -0.08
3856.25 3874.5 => -0.18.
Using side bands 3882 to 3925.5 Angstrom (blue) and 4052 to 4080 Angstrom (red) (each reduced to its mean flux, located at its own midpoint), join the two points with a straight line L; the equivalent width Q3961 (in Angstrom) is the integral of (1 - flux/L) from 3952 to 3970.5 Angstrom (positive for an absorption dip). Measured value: 1.9 Angstrom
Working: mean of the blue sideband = 35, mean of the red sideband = 38.8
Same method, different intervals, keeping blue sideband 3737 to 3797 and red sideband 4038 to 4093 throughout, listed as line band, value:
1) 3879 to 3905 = 0.84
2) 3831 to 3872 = -3.19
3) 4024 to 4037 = -1.00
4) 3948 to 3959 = -0.36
